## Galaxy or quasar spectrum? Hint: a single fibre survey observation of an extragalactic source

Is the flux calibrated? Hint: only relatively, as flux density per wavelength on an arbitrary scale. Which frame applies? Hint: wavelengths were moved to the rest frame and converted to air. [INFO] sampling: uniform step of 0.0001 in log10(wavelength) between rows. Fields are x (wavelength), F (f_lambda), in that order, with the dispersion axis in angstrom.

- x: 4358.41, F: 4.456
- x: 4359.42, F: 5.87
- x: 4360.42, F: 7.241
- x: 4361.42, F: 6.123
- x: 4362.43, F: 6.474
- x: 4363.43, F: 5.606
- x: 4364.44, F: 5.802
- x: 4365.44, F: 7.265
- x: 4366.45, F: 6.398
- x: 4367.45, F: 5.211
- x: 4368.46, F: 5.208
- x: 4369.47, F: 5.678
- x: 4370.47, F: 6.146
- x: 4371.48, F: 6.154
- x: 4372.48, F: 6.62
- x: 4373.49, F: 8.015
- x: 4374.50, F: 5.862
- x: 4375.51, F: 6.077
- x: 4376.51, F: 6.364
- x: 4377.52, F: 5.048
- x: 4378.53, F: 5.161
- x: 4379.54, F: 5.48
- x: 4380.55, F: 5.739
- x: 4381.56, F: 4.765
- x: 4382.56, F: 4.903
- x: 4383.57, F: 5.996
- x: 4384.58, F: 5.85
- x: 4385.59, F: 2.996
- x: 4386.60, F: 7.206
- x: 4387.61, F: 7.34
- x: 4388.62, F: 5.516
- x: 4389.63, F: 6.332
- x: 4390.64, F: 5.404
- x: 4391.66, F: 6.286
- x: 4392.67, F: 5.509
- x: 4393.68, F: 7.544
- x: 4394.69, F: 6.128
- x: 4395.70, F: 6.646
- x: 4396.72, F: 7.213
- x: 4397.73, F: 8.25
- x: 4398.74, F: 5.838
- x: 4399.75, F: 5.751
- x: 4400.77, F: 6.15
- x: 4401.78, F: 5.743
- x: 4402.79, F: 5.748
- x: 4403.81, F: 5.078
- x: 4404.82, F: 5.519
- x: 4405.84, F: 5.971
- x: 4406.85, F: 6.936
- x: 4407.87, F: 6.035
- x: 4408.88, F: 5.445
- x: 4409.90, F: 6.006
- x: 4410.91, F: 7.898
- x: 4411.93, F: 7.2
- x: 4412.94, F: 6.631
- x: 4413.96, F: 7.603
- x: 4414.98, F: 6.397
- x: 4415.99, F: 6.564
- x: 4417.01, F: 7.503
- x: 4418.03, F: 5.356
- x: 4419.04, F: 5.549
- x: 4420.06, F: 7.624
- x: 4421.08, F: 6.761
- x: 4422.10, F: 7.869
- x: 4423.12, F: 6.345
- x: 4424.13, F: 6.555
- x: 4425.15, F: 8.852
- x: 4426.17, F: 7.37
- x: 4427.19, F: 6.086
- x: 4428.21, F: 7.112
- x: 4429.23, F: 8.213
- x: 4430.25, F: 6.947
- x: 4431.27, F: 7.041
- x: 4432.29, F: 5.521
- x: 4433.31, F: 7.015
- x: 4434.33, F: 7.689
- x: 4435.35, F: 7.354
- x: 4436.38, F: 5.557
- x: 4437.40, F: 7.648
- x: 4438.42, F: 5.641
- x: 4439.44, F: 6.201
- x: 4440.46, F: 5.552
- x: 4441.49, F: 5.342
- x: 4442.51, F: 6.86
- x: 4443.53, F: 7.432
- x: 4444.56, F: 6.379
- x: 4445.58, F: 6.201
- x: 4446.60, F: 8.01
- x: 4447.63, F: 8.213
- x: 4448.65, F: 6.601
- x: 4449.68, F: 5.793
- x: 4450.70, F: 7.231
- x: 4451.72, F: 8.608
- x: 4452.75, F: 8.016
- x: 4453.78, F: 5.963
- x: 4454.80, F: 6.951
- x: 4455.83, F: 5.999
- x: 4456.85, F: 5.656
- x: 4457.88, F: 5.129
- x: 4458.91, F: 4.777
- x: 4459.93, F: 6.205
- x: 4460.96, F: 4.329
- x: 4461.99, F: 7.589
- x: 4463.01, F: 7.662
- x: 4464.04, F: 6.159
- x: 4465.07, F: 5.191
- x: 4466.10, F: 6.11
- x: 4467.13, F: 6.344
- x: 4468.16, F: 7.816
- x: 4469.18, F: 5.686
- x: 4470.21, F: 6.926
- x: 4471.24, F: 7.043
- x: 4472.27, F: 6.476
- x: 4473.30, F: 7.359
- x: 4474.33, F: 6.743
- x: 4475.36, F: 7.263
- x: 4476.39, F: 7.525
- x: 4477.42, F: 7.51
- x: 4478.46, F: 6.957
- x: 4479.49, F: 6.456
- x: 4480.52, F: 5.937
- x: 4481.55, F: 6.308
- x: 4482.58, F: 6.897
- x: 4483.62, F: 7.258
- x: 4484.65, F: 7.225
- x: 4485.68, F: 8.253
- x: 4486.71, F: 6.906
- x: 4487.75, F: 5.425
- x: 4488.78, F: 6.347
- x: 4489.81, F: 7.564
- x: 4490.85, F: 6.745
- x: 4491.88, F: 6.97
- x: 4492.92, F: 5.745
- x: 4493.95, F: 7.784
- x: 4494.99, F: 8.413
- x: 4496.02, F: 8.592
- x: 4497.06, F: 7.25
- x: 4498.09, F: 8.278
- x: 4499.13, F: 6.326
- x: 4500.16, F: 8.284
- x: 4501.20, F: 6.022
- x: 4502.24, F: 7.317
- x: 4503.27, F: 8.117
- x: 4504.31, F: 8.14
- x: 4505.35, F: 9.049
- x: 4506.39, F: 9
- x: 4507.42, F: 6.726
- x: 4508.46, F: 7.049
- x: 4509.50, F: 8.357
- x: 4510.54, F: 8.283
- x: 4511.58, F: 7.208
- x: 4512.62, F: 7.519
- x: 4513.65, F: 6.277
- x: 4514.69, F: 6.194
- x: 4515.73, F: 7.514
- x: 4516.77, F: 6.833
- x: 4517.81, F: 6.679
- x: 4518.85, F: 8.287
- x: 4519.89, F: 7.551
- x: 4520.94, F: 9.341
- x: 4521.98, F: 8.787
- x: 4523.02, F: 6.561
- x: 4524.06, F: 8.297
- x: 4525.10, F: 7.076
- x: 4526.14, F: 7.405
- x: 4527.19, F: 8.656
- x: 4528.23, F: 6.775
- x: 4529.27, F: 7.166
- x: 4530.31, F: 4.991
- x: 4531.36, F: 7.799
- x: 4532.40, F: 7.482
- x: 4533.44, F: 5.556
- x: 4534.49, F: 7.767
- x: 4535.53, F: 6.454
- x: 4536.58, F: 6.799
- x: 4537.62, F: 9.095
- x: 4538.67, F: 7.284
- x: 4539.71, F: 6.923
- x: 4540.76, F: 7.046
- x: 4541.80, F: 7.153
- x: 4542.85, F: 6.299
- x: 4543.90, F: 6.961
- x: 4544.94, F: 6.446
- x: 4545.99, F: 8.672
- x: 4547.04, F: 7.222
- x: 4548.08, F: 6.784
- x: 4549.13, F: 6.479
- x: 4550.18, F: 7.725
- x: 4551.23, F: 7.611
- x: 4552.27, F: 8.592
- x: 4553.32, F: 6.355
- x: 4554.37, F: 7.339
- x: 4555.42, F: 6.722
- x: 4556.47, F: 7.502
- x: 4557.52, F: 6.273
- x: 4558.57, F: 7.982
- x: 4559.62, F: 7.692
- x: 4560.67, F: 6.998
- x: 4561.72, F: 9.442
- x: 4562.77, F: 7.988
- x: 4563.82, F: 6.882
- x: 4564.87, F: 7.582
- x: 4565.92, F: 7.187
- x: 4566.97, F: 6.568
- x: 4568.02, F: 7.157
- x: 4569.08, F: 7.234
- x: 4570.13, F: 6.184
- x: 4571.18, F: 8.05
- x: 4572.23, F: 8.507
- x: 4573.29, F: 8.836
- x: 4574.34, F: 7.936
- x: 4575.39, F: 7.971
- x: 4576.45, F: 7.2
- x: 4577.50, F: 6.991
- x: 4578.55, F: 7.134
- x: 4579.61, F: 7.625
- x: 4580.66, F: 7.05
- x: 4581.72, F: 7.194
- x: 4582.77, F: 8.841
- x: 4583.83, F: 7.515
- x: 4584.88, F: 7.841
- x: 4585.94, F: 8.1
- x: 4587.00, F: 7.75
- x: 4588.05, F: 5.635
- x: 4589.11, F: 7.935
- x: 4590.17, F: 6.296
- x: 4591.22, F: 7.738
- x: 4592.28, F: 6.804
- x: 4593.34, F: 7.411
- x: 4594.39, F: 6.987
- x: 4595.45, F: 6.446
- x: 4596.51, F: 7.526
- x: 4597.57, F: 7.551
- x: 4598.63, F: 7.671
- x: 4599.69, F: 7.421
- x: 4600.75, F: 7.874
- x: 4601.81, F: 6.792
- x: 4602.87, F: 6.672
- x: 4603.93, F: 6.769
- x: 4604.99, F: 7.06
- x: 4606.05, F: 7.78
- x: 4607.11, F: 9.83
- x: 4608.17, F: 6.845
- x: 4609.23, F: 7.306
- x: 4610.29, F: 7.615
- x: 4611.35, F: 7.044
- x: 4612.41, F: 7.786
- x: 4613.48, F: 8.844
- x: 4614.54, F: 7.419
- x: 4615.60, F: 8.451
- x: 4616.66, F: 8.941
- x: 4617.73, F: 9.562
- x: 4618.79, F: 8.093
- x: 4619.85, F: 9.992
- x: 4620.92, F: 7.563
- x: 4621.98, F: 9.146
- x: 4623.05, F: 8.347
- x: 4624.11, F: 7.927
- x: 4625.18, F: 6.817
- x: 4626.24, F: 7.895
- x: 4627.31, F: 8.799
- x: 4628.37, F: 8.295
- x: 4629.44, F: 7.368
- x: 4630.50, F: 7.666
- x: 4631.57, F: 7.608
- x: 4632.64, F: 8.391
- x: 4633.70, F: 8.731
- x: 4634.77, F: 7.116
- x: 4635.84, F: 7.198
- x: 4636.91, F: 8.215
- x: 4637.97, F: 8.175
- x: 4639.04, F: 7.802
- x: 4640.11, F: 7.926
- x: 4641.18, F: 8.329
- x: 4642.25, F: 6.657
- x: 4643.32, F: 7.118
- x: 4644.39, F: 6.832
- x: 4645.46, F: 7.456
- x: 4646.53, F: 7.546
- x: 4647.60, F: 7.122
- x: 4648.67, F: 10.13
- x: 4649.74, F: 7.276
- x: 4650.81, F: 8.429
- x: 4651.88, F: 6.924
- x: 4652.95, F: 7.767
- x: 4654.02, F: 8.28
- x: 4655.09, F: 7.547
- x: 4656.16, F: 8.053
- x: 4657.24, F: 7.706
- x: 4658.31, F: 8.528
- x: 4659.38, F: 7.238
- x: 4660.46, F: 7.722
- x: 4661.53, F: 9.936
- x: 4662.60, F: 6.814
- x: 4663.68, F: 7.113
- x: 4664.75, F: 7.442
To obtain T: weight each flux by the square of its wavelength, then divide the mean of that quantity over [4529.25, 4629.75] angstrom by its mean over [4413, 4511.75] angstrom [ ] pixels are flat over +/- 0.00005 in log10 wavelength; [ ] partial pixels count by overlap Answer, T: 1.1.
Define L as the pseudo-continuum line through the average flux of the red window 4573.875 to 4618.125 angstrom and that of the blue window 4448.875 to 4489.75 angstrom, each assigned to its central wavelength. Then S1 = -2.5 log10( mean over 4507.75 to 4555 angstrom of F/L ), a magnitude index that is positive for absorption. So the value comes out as -0.03 mag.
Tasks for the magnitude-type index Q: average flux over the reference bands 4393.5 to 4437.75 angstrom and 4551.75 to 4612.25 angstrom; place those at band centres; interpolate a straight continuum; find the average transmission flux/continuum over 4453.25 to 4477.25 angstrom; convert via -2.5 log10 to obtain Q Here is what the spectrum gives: 0.08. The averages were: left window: 6.68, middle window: 6.41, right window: 7.43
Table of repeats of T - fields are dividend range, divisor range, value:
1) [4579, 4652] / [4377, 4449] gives 1.31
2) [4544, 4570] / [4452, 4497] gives 1.13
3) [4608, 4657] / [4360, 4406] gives 1.47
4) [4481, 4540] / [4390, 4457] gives 1.15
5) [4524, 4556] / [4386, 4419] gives 1.20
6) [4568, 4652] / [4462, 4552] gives 1.12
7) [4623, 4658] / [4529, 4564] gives 1.12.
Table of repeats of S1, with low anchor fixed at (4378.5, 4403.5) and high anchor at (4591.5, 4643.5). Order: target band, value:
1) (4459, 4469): 0.047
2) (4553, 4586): -0.012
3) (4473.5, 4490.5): -0.032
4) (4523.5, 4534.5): -0.010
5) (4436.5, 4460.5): -0.013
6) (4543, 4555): -0.001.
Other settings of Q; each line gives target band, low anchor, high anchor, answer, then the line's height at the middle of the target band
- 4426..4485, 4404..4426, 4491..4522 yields 0.06 mag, 7.08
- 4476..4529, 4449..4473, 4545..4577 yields -0.08 mag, 6.86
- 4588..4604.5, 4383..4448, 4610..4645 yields 0.09 mag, 7.78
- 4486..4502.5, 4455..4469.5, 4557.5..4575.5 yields -0.09 mag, 6.55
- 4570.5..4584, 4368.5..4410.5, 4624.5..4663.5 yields -0.06 mag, 7.34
